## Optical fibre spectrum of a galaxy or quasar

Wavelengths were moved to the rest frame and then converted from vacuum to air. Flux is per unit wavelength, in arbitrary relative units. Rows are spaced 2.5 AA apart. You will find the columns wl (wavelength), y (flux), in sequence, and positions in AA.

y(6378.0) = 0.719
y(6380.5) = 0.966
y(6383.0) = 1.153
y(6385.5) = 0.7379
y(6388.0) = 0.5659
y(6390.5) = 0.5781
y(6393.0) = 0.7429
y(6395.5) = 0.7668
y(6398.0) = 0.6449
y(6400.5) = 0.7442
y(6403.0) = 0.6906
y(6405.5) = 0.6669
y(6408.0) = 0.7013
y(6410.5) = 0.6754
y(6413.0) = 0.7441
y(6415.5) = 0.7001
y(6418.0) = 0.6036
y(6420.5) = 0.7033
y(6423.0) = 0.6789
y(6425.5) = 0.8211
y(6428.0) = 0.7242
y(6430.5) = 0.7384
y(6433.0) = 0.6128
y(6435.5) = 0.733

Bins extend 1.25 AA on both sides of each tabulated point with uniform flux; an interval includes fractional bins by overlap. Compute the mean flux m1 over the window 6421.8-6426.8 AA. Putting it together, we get 0.75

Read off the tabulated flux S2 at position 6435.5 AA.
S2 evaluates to 0.733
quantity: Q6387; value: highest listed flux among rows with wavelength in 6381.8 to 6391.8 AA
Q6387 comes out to 1.153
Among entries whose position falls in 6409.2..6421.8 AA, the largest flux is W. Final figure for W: 0.7441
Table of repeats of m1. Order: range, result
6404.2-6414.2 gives 0.697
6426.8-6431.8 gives 0.73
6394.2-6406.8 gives 0.703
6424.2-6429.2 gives 0.772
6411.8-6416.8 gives 0.721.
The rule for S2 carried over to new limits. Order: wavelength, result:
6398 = 0.6449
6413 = 0.7441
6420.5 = 0.7033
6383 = 1.153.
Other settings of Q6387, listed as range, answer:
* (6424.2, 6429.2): 0.8211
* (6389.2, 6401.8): 0.7668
